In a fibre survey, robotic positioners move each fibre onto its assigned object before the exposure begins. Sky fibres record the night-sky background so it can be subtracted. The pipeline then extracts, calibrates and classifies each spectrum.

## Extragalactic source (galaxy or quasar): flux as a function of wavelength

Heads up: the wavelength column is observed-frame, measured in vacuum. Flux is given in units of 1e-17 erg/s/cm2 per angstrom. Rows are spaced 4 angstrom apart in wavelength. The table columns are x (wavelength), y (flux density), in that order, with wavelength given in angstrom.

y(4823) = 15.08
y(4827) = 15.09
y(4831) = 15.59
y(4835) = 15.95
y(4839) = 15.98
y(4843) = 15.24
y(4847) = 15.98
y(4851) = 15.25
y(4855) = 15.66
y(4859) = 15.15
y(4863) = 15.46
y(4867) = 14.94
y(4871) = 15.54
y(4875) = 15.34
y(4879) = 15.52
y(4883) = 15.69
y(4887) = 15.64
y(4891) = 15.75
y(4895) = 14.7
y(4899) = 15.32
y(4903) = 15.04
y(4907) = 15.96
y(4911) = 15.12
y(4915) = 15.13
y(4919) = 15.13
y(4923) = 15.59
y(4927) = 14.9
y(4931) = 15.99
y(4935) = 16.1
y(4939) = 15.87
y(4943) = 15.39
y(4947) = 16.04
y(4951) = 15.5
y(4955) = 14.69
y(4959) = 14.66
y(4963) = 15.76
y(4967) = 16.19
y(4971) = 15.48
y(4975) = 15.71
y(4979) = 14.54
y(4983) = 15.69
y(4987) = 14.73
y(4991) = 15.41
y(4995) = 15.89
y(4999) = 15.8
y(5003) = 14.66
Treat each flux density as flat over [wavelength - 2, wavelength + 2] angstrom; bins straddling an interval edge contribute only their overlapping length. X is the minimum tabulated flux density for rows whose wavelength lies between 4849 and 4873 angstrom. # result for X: 14.94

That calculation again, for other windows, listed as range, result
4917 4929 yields 14.9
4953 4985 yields 14.54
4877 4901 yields 14.7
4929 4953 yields 15.39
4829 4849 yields 15.24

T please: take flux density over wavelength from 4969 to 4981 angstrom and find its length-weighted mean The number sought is 15.2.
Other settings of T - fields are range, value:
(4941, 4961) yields 15.3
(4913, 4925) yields 15.3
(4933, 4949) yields 15.8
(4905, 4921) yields 15.3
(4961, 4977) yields 15.8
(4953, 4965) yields 15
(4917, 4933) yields 15.4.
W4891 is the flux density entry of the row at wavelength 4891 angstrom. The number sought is 15.75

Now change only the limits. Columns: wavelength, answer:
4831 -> 15.59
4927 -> 14.9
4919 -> 15.13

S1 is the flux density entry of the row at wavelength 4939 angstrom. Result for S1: 15.87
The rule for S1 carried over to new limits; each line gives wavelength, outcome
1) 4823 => 15.08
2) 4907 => 15.96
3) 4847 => 15.98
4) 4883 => 15.69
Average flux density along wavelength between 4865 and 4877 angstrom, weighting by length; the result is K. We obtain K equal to 15.3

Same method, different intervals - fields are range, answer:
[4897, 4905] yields 15.2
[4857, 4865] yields 15.3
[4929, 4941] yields 16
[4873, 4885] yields 15.5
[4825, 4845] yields 15.6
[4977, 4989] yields 15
